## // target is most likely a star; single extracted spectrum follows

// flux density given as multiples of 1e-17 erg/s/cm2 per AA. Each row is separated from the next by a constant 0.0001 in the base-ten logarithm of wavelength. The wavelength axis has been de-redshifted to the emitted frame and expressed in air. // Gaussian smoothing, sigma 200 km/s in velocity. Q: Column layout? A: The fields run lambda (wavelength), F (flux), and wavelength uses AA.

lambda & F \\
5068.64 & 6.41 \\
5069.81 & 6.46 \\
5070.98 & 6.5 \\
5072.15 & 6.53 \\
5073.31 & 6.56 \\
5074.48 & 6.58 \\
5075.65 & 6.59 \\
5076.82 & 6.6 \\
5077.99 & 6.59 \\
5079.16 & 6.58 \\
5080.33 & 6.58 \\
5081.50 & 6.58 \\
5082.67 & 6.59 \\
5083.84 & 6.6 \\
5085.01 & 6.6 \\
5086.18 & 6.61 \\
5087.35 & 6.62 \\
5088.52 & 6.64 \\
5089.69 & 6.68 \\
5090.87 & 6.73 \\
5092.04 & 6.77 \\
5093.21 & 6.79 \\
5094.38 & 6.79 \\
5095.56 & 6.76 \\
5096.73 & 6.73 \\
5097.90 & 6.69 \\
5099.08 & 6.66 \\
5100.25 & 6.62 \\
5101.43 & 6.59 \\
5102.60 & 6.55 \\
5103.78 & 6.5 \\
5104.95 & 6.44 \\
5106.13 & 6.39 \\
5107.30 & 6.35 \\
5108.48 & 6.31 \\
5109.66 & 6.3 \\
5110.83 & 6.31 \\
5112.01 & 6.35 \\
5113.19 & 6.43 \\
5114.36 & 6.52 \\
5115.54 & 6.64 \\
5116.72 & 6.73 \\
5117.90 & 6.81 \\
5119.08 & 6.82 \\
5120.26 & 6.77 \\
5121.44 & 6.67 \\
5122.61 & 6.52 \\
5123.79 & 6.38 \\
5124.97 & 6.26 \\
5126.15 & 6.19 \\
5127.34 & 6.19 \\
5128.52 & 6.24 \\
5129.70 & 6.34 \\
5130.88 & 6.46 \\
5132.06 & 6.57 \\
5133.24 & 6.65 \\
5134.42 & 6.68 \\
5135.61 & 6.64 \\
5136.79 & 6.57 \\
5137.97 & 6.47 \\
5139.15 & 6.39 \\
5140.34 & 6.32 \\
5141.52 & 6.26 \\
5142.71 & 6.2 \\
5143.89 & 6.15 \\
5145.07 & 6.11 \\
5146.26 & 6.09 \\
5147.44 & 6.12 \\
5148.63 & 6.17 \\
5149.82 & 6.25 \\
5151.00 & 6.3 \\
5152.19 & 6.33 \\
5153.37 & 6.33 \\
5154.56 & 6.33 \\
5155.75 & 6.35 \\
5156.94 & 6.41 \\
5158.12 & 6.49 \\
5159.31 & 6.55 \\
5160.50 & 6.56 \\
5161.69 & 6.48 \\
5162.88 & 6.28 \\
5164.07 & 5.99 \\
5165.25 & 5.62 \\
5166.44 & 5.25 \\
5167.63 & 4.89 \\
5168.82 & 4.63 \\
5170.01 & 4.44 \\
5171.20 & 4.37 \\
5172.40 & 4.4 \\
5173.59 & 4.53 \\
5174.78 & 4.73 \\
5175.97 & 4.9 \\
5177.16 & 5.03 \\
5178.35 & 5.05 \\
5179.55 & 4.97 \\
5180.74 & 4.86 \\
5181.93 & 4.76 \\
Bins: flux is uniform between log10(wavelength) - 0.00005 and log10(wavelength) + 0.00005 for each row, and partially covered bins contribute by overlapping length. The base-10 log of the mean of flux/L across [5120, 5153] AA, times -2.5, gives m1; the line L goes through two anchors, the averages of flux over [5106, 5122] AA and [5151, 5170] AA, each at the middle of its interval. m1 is -0.016 mag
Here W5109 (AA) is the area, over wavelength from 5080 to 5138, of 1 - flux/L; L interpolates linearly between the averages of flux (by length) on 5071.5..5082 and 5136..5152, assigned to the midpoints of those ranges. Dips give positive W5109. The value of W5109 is -1.1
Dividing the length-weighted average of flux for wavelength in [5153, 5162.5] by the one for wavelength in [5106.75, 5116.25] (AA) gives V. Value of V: 1.00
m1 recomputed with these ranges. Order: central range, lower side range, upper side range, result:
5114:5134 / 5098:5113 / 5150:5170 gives -0.04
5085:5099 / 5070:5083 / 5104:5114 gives -0.04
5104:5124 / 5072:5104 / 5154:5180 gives -0.05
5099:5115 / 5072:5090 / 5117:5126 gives 0.02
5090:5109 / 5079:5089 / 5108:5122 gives 0.00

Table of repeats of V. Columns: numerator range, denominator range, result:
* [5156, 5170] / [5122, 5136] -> 0.91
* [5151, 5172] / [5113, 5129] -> 0.90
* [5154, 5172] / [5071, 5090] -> 0.87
